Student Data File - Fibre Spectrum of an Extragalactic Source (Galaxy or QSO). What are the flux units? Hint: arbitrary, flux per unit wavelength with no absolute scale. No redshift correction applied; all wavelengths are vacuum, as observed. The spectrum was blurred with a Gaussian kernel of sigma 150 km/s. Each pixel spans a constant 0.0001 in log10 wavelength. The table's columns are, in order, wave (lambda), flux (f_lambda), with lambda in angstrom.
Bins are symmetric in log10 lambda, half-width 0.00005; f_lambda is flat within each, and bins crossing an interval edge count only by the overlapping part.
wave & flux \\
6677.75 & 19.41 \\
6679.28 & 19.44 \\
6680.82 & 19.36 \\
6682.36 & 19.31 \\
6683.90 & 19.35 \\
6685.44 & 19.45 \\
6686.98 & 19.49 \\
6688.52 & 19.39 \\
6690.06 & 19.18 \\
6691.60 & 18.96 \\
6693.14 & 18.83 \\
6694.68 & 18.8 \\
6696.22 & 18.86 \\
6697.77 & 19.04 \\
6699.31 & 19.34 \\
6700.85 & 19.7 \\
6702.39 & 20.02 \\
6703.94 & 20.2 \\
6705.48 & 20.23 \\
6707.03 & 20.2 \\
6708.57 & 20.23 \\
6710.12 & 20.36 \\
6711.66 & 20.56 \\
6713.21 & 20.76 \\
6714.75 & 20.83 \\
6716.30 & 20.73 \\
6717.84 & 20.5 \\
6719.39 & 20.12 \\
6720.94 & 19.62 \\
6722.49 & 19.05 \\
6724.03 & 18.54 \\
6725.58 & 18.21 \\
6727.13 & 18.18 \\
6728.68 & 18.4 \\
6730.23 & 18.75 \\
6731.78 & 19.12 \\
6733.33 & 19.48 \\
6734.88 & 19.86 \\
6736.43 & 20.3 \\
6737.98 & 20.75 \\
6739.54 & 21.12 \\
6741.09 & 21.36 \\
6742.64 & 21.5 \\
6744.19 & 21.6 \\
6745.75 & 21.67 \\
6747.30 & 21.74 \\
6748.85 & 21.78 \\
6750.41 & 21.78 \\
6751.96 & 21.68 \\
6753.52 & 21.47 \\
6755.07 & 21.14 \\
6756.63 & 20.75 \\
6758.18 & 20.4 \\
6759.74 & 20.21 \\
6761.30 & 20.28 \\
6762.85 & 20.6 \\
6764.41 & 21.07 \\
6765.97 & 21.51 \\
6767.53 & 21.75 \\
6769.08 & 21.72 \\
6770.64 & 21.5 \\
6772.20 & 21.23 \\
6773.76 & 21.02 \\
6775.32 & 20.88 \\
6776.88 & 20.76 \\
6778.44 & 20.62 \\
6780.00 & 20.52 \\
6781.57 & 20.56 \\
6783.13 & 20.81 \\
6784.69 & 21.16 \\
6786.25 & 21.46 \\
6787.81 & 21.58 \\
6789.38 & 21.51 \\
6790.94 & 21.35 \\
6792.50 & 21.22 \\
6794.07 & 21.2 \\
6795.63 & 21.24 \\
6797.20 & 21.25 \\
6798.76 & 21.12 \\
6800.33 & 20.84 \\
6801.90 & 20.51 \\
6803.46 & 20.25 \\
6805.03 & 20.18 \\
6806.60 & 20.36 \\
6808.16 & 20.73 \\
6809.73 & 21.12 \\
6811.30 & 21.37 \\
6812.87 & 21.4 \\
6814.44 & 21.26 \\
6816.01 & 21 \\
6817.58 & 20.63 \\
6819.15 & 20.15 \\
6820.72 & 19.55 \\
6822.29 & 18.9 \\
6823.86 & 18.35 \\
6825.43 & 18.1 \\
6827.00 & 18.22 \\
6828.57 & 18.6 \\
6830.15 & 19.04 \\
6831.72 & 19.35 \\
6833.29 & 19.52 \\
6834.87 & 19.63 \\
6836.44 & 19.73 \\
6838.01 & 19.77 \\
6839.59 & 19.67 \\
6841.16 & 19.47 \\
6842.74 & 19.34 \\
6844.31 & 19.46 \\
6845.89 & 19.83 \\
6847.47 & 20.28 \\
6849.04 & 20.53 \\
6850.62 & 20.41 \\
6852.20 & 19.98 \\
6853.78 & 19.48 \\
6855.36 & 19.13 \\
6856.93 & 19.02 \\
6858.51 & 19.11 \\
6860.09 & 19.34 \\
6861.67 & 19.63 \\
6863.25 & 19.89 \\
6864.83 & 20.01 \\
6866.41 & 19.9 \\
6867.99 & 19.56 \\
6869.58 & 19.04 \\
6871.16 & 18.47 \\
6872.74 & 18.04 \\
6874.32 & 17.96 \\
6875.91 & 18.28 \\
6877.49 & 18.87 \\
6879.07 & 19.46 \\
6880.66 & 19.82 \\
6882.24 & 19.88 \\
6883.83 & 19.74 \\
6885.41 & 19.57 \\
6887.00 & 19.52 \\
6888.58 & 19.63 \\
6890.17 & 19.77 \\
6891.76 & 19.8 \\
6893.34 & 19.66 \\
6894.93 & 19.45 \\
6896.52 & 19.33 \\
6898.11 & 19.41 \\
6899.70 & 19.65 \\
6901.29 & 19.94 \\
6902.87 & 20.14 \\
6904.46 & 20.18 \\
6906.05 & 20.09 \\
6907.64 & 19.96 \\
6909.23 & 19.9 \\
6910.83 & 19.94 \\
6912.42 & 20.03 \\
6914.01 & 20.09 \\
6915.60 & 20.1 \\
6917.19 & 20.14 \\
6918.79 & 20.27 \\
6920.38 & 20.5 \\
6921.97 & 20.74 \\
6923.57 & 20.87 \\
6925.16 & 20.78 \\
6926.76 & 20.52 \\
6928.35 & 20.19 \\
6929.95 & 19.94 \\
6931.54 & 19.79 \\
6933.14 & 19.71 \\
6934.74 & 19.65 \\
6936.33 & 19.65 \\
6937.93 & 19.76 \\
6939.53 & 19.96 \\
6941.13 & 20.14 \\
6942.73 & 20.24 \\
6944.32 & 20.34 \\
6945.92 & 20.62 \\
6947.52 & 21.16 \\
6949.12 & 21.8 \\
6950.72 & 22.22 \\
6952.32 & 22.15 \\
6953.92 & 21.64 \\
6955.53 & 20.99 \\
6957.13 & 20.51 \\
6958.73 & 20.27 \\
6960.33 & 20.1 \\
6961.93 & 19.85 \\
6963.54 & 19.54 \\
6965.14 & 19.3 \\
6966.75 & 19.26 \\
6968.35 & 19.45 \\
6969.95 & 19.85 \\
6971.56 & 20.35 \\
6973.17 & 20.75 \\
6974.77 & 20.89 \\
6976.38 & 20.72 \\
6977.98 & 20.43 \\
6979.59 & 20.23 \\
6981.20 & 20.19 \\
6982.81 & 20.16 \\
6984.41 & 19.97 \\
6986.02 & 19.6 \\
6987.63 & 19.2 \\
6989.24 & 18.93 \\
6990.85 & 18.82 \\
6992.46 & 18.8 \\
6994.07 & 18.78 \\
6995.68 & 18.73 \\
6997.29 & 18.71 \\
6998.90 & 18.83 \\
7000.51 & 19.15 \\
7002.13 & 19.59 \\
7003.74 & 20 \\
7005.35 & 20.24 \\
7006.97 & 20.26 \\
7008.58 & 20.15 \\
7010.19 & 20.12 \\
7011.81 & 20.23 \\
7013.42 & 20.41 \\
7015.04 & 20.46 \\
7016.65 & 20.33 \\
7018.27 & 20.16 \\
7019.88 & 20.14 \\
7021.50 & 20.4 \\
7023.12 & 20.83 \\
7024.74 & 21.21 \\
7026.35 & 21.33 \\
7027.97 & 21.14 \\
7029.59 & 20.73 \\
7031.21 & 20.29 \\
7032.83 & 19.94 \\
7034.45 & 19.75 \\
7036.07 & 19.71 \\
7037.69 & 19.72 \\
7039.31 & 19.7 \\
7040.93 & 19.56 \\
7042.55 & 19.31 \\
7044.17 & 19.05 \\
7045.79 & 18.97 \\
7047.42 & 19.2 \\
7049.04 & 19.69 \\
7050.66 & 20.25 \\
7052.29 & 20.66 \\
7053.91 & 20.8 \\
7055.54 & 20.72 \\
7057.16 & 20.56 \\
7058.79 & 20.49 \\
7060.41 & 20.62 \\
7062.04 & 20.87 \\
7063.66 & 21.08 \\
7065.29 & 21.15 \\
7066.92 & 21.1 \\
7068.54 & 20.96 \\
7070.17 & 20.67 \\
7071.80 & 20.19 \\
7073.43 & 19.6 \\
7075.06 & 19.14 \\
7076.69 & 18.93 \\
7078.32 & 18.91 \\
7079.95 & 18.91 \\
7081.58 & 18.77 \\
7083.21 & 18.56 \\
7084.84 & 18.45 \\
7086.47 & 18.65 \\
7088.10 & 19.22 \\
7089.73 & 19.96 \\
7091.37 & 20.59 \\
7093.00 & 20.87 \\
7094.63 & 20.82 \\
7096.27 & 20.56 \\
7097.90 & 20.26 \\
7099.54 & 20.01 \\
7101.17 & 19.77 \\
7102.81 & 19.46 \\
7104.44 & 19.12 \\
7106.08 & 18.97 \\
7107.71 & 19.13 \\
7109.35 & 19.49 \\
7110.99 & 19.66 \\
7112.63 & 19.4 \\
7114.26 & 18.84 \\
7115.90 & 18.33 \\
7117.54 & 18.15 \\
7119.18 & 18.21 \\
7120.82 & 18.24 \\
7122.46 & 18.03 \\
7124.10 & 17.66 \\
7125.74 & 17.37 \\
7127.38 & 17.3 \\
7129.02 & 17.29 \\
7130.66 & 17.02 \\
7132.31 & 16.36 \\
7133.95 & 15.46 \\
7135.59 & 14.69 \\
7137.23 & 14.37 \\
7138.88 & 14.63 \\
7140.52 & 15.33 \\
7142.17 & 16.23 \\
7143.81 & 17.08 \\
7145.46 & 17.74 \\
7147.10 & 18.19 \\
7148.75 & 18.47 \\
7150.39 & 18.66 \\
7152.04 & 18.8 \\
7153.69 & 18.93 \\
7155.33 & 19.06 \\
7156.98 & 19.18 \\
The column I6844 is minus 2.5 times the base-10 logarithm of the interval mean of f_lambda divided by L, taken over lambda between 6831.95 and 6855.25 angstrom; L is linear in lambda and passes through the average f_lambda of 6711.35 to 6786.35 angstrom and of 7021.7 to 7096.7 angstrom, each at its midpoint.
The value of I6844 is 0.04 mag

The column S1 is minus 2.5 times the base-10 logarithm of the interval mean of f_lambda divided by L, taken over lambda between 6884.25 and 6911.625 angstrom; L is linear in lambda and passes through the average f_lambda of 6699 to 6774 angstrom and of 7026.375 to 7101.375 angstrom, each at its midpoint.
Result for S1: 0.03 mag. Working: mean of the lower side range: 20.5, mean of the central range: 19.8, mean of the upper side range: 20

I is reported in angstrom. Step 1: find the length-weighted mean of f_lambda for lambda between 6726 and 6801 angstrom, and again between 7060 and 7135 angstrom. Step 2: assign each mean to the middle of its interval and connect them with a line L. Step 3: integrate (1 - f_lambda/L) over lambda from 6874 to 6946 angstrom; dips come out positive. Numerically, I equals 0.8 angstrom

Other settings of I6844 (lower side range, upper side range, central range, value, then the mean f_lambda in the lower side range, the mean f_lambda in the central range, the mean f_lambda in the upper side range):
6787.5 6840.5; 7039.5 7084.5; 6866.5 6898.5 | 0.049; 20.2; 19.3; 19.9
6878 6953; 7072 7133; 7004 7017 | -0.041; 20.1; 20.3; 18.9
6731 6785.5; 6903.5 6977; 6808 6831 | 0.047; 21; 19.9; 20.3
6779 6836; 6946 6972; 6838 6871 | 0.043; 20.4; 19.6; 20.5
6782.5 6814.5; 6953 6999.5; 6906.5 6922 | 0.006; 21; 20.1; 19.8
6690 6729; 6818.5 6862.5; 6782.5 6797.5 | -0.096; 19.6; 21.3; 19.4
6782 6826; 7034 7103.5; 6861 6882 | 0.072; 20.7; 19.2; 19.9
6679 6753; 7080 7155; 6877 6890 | -0.018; 20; 19.6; 18.3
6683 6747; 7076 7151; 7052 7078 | -0.109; 19.8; 20.4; 18.3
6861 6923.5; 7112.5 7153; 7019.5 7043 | -0.113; 19.7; 20.3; 17.2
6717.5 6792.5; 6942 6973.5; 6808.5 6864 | 0.047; 20.7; 19.7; 20.5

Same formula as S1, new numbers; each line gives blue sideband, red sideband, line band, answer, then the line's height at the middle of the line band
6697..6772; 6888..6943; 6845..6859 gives 0.02 mag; 20.1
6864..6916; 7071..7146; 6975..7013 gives -0.04 mag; 19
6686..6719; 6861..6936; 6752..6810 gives -0.06 mag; 19.8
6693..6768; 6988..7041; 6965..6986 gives -0.01 mag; 20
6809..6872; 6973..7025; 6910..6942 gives -0.02 mag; 19.8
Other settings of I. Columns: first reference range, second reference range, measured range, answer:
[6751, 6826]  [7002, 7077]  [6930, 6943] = 0.39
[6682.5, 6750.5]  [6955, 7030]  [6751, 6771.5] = -1.18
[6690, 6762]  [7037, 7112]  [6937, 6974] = -0.92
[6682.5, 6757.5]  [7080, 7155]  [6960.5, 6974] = -0.60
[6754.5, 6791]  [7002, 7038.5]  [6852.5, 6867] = 0.88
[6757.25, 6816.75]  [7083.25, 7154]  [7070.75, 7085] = -0.38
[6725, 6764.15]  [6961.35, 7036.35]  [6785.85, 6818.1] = -1.02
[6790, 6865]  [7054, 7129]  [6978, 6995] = 0.17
